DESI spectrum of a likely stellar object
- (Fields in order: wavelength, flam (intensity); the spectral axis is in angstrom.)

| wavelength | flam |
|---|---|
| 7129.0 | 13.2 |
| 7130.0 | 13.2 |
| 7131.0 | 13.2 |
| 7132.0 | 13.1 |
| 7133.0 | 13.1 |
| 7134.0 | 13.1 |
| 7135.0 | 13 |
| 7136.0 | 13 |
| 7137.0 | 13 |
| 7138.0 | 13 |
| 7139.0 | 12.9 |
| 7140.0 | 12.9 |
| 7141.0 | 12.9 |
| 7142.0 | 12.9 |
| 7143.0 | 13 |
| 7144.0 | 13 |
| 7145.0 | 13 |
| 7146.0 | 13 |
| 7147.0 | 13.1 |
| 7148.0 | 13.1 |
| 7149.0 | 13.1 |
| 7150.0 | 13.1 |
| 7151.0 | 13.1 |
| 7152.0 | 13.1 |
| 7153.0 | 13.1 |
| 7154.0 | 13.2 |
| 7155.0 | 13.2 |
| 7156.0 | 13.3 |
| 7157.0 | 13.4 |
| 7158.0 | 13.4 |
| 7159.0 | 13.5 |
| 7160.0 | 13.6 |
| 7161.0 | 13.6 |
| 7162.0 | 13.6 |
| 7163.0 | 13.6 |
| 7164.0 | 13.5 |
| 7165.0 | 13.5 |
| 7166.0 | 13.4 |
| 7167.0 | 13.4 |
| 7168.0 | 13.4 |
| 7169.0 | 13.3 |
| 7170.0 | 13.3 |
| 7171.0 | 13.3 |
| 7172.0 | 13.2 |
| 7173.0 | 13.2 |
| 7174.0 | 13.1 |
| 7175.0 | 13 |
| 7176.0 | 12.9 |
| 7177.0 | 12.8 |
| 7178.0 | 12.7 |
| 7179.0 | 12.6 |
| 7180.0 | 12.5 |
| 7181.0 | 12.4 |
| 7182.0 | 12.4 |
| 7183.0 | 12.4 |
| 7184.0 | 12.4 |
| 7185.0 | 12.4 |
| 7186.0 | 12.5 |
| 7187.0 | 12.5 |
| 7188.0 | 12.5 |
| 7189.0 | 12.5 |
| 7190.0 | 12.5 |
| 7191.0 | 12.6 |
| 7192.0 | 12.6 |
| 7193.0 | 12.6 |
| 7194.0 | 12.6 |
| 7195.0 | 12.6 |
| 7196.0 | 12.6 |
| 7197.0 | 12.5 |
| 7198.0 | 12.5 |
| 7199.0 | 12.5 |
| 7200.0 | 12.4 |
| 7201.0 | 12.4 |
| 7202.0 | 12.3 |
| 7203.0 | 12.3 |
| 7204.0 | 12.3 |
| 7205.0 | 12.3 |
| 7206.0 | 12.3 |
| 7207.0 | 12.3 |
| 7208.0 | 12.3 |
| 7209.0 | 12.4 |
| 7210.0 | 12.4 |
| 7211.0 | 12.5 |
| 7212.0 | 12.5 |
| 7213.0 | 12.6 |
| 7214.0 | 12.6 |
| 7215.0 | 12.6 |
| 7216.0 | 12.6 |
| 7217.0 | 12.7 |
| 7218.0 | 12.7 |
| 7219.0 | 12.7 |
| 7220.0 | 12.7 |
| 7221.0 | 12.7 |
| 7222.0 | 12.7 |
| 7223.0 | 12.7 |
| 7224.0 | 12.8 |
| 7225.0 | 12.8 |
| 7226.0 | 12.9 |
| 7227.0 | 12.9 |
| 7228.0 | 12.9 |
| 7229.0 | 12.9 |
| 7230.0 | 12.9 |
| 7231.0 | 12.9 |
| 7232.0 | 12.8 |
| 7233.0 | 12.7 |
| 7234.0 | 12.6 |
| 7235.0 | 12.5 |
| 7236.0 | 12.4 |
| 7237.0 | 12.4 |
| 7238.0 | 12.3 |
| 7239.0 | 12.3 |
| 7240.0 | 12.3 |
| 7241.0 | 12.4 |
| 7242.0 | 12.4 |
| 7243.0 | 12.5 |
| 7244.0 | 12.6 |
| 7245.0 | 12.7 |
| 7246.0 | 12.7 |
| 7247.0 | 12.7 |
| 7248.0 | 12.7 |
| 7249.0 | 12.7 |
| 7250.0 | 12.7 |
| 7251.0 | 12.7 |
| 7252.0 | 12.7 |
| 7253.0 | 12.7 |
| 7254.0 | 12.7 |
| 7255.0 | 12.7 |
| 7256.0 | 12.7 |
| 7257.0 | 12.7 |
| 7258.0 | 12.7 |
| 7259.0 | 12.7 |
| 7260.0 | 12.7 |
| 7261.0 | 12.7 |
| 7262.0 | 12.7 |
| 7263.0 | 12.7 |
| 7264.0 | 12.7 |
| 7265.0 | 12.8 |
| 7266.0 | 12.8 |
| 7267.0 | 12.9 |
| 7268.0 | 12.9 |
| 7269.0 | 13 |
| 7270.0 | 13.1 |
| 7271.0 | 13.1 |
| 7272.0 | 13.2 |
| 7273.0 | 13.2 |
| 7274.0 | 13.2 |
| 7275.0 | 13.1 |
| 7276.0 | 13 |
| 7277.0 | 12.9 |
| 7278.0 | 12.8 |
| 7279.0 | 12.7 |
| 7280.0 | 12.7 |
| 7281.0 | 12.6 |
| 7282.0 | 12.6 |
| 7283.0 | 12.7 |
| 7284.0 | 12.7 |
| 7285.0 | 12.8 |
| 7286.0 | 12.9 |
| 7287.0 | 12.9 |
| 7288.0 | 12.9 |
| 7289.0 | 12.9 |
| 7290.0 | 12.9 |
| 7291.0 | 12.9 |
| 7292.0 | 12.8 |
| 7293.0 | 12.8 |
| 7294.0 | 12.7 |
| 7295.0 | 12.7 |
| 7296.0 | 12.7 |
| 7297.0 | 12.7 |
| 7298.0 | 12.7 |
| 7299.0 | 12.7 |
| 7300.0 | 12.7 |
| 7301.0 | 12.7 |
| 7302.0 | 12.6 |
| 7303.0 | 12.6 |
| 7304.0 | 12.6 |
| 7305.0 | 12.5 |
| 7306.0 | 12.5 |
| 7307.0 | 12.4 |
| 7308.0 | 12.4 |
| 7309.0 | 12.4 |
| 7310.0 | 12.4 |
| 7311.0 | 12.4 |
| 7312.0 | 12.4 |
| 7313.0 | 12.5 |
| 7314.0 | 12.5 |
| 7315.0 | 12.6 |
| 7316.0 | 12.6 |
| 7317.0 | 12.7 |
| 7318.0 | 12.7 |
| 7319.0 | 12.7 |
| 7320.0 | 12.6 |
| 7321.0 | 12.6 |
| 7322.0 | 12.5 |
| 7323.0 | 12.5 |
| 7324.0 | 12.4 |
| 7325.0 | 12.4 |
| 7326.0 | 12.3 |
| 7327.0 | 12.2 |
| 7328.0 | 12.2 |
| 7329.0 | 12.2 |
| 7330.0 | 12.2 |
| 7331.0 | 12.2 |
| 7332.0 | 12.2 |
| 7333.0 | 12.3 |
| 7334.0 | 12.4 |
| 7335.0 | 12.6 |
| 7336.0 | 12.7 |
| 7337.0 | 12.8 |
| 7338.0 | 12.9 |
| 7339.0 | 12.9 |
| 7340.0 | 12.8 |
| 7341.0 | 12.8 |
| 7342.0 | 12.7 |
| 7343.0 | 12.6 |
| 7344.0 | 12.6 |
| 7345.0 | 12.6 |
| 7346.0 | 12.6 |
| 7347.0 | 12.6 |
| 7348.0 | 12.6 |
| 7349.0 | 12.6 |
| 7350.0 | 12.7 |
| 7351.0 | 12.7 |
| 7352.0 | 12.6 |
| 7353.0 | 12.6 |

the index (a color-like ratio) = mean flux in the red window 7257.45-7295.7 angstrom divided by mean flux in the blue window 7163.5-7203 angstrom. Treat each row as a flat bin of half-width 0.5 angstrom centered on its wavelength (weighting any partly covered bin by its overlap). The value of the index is 1.01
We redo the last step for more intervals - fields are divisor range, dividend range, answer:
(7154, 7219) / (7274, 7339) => 0.99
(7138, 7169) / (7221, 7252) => 0.96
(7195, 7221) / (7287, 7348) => 1.01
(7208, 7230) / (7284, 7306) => 1.01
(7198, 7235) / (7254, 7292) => 1.02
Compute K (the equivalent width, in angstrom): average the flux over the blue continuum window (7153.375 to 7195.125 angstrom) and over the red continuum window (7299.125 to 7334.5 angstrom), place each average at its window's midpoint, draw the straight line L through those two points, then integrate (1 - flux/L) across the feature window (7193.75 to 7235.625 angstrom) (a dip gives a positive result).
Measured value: 0.8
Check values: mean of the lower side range 13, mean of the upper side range 12.5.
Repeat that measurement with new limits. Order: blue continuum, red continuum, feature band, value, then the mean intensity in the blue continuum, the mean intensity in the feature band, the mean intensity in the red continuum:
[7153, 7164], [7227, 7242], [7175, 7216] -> 1.65 angstrom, 13.4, 12.5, 12.6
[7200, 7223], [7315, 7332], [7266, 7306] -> -1.16 angstrom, 12.5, 12.8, 12.4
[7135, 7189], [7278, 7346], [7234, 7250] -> 0.36 angstrom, 13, 12.5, 12.6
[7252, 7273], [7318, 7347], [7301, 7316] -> 0.15 angstrom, 12.8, 12.5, 12.5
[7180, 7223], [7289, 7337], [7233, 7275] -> -0.64 angstrom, 12.5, 12.7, 12.5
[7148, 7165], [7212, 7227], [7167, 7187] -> 0.45 angstrom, 13.3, 12.8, 12.7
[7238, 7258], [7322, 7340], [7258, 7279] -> -0.56 angstrom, 12.6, 12.9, 12.4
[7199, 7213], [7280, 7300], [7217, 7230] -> -0.34 angstrom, 12.4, 12.8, 12.8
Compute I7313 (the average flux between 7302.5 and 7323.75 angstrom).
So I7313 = 12.5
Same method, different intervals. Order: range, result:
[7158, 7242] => 12.7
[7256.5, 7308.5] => 12.8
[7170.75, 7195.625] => 12.7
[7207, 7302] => 12.7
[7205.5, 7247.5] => 12.6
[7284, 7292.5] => 12.9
